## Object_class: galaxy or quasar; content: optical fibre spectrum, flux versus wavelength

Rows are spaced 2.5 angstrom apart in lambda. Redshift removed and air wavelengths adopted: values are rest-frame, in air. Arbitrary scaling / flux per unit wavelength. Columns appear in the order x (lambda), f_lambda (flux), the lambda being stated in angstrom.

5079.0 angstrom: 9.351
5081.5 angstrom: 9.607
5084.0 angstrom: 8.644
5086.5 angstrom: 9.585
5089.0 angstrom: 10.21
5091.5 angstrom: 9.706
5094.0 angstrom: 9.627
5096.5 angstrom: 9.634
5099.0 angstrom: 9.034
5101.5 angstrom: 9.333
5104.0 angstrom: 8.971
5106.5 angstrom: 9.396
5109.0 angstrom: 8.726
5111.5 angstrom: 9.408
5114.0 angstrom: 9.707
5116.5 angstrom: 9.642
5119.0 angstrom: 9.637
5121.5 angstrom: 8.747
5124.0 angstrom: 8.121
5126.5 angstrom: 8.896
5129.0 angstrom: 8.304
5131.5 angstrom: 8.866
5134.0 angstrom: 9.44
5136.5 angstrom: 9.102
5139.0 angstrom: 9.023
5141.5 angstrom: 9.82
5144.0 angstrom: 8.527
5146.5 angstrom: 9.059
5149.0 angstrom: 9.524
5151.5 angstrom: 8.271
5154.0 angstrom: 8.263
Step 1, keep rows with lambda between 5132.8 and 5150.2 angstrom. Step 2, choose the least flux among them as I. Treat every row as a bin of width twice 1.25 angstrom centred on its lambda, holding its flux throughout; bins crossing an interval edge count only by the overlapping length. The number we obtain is 8.527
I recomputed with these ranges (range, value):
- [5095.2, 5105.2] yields 8.971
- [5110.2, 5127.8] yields 8.121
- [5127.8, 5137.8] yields 8.304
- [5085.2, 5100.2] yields 9.034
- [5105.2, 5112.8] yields 8.726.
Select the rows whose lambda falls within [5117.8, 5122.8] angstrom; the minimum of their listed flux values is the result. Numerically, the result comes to 8.747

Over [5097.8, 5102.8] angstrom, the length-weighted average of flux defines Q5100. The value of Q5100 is 9.18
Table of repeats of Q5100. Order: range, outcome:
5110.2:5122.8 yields 9.42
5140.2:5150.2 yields 9.23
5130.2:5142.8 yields 9.24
